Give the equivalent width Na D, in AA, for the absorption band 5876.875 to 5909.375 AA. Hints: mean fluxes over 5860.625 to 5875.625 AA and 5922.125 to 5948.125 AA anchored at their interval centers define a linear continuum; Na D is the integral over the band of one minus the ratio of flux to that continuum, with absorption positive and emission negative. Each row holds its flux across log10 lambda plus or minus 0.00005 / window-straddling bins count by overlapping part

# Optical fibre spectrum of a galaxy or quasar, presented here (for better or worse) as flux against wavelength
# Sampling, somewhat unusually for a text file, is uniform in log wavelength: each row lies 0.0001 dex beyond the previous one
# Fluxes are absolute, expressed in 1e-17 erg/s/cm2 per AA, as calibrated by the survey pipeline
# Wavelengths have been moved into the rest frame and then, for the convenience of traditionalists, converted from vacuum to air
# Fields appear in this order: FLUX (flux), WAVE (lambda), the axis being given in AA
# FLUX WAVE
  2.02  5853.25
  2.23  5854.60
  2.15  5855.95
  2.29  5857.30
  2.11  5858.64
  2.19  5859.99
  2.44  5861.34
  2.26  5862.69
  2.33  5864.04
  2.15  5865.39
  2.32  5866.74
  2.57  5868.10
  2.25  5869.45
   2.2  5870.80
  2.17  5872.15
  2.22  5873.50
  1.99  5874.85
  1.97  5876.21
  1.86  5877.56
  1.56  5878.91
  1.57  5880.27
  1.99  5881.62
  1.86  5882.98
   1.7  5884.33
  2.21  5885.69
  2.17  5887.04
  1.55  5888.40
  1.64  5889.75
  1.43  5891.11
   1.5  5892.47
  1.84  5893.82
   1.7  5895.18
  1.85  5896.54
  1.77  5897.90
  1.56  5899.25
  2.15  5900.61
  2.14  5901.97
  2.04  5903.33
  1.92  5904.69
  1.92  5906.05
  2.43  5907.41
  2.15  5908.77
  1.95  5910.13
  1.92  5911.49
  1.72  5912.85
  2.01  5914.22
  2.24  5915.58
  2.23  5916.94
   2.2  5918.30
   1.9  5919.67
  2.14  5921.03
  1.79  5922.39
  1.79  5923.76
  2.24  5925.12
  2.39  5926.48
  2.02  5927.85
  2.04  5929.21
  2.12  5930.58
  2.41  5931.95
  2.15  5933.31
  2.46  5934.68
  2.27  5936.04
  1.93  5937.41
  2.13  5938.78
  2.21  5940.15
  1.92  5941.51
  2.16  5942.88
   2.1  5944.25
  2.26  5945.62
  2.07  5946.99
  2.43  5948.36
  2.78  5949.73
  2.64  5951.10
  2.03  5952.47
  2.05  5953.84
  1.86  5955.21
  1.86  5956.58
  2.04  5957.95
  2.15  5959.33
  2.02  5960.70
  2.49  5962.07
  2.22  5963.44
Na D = 5.3 AA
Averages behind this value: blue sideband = 2.26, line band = 1.85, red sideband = 2.14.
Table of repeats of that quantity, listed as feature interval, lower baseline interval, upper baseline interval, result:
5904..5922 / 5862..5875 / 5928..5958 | 1.3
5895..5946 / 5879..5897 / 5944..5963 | -2.2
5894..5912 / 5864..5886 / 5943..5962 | 1.2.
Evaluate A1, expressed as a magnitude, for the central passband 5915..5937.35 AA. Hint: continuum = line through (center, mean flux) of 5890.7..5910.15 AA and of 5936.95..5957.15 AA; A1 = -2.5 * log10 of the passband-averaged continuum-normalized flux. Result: -0.051 mag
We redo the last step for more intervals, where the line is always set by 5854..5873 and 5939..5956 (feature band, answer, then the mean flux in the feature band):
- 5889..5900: 0.32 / 1.66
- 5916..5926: 0.09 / 2.06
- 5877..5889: 0.22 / 1.83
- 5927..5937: 0.01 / 2.2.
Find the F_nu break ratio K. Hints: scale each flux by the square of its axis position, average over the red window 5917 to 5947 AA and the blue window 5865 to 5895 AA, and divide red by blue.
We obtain 1.12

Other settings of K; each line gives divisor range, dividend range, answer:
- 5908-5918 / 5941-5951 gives 1.13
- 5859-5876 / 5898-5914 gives 0.89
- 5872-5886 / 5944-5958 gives 1.19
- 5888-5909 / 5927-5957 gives 1.20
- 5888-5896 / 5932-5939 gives 1.39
